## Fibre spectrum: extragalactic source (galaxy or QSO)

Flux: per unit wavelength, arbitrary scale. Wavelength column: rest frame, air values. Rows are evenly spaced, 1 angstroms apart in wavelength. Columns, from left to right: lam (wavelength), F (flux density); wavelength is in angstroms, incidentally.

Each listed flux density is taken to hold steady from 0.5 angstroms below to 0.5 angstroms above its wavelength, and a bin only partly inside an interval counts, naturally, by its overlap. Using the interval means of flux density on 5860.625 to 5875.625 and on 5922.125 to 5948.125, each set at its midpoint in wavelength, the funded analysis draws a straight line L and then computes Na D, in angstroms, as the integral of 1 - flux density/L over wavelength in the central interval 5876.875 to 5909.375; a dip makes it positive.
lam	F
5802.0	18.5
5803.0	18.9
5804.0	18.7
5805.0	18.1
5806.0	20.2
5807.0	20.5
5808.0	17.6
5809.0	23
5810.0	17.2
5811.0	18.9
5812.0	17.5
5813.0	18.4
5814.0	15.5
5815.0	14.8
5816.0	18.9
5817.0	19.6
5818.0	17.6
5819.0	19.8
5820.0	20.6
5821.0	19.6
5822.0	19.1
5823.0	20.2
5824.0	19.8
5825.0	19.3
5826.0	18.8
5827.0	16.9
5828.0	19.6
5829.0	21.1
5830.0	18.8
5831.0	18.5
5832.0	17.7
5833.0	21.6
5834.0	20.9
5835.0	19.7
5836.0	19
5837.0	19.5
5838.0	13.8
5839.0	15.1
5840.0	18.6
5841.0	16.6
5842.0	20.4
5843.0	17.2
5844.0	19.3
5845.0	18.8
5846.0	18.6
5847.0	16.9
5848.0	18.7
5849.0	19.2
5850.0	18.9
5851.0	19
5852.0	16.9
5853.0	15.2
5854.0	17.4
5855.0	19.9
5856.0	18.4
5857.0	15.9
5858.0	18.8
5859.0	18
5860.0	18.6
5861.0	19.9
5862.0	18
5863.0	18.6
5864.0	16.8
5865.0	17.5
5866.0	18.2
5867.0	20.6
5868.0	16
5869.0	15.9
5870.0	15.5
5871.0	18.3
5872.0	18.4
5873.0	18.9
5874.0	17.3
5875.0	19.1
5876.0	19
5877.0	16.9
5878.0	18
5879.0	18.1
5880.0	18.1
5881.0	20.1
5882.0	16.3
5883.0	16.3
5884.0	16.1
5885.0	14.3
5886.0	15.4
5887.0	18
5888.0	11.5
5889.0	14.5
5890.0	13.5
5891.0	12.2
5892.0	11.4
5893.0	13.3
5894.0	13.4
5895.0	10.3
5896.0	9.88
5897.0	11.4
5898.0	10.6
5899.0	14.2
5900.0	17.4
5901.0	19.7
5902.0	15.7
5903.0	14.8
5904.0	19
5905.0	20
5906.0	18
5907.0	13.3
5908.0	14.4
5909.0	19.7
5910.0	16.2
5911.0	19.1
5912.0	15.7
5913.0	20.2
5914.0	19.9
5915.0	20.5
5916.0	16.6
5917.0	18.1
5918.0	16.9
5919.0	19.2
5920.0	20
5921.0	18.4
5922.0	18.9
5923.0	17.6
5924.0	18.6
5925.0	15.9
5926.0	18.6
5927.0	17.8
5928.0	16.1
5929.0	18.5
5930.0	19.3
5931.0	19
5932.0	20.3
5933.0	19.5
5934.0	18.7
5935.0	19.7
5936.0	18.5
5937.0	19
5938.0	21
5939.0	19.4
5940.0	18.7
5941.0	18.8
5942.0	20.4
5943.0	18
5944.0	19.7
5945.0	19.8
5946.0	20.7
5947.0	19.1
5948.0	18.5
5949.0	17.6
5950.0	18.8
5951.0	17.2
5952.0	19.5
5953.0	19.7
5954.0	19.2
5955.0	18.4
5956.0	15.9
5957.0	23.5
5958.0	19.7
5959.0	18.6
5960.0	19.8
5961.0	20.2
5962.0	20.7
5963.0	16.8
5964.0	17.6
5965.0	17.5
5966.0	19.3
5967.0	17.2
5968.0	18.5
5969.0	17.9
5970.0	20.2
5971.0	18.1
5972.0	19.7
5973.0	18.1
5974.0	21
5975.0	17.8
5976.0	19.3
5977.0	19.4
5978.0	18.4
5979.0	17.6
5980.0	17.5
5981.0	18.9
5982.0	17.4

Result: 5.3 angstroms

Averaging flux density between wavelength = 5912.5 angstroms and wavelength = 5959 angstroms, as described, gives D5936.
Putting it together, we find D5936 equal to 18.9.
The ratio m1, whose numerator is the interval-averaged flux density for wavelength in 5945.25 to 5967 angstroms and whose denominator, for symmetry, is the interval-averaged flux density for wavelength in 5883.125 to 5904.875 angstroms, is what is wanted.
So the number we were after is 1.3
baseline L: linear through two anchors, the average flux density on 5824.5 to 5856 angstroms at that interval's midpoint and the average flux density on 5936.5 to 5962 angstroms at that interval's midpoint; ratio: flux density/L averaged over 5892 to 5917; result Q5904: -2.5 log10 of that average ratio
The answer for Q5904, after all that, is 0.19 mag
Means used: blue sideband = 18.4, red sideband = 19.3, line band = 15.9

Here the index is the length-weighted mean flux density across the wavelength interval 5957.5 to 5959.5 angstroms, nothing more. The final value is 19.1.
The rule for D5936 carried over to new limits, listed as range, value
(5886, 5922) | 15.9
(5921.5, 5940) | 18.7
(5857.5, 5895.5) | 16.6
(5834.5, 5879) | 18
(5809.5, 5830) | 18.7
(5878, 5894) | 15.3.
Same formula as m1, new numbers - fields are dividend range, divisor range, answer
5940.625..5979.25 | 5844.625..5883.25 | 1.05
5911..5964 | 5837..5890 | 1.08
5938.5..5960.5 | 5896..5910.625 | 1.21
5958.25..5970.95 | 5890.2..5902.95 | 1.40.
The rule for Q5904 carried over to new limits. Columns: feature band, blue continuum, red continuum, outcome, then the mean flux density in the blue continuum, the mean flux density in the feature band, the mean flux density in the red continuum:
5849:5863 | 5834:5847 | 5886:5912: -0.05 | 18.1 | 18.1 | 14.9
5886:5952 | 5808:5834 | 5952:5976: 0.10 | 18.9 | 17.2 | 18.9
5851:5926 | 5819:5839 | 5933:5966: 0.14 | 19.1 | 16.8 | 19.1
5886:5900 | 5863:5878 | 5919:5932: 0.36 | 17.8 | 12.9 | 18.3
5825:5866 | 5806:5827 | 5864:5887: -0.01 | 18.8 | 18.3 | 17.5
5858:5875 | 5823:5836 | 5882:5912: -0.06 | 19.4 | 18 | 15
